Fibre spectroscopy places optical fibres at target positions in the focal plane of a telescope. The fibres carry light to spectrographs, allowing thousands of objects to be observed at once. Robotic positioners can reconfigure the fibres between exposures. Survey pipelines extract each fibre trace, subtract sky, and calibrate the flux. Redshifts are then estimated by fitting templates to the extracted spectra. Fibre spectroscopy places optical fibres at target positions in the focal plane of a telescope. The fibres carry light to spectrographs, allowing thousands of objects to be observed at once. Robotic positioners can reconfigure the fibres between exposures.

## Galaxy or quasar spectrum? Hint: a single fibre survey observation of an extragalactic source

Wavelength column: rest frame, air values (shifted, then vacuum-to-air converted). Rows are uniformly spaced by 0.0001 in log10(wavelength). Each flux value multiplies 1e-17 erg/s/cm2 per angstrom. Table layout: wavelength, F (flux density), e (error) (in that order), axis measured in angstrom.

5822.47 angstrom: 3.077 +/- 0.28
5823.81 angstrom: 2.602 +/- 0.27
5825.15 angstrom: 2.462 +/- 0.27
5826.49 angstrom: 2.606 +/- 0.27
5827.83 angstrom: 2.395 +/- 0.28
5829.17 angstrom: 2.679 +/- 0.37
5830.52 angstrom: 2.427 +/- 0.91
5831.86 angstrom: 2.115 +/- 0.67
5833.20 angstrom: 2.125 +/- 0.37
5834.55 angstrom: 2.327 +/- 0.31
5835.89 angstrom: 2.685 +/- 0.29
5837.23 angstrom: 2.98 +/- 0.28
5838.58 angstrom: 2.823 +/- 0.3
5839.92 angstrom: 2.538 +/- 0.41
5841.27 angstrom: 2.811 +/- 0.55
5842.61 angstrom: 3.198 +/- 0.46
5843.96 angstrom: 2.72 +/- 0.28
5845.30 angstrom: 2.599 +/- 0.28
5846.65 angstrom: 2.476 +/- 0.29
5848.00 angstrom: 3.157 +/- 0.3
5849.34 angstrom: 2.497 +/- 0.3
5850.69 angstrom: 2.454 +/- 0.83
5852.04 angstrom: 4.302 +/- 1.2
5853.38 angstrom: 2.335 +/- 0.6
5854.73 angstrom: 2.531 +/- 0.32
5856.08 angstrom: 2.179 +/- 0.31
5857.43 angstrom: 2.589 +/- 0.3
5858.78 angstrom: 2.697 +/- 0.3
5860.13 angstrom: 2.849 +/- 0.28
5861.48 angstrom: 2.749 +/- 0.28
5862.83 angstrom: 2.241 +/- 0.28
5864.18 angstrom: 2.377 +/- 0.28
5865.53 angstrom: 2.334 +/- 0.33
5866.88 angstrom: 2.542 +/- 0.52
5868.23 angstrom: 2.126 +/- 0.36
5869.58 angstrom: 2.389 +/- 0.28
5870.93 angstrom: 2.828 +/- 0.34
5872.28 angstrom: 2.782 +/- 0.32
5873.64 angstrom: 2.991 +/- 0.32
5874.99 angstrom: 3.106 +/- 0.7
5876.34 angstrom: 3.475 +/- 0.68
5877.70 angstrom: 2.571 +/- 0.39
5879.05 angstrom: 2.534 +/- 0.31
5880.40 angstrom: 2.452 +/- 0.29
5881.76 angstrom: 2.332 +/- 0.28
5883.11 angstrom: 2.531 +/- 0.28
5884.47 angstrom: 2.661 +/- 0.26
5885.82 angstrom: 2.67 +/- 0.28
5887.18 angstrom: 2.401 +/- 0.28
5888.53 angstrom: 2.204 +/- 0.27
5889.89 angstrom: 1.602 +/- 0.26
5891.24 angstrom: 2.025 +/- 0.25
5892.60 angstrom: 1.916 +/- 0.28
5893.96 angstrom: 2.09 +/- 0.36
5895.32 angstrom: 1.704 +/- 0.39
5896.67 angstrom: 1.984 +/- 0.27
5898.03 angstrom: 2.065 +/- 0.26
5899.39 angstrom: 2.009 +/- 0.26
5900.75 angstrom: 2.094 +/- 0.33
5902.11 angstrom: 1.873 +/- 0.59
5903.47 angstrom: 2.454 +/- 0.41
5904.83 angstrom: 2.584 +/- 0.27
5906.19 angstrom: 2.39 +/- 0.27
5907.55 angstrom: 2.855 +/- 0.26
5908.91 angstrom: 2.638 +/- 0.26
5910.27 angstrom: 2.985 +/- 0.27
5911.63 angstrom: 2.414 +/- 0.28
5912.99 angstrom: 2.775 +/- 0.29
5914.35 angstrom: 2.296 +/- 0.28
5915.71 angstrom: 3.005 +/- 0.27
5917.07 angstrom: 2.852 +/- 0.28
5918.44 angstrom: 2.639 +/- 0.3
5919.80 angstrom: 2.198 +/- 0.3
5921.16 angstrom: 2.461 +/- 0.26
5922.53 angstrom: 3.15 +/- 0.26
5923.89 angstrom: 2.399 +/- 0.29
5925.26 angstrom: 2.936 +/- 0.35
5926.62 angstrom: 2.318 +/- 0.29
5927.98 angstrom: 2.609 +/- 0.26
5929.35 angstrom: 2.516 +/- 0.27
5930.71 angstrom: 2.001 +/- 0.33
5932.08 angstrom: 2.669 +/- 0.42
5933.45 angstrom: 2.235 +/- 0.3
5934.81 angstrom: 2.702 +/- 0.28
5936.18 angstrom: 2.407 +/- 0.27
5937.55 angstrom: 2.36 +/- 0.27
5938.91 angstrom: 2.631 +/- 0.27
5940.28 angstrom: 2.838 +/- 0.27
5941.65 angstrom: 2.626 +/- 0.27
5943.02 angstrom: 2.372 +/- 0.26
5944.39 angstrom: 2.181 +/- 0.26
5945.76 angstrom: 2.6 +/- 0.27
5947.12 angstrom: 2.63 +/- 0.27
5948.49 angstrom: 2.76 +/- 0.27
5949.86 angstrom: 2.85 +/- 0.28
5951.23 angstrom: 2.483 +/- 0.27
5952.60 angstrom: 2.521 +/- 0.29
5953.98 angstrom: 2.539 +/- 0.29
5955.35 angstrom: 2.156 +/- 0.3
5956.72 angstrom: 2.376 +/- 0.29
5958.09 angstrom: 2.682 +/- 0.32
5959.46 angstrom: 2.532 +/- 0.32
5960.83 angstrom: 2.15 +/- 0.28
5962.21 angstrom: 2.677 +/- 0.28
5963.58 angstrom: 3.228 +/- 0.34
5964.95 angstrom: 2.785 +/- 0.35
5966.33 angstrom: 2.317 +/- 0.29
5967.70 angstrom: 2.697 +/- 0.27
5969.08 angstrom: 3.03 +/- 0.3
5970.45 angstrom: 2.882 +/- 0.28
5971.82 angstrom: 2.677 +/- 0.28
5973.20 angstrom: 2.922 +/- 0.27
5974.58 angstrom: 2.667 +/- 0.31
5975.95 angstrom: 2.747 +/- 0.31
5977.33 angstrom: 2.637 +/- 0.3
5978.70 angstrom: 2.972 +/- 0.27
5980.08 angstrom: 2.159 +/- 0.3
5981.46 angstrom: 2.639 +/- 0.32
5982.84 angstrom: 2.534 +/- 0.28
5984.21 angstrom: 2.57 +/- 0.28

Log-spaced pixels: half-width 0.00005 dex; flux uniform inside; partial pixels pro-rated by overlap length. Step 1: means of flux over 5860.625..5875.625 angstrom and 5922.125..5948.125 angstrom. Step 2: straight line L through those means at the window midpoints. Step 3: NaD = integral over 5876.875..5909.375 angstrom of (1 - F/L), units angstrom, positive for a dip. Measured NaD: 3.7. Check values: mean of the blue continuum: 2.59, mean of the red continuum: 2.53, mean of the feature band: 2.28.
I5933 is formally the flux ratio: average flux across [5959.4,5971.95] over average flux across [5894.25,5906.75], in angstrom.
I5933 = 1.27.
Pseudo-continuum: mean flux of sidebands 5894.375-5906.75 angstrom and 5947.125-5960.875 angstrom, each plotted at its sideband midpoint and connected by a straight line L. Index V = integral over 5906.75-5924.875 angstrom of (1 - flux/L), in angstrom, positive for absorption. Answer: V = -3.5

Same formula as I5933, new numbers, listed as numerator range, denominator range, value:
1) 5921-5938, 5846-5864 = 0.94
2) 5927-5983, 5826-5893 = 1.00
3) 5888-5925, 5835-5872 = 0.89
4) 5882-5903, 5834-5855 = 0.76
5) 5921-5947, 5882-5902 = 1.18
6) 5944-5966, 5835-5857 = 0.93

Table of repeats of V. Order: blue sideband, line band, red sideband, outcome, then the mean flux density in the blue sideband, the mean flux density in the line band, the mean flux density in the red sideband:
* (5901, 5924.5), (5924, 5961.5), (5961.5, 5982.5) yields 2.1 angstrom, 2.58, 2.51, 2.73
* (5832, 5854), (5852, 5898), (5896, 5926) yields 2.8 angstrom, 2.74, 2.47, 2.5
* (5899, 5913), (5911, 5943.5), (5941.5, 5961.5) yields -1.1 angstrom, 2.46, 2.56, 2.49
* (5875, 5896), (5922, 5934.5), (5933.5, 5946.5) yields -0.3 angstrom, 2.37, 2.54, 2.51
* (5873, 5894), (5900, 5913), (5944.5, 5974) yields 0.2 angstrom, 2.48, 2.49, 2.63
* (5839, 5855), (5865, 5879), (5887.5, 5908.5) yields -1.3 angstrom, 2.81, 2.71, 2.13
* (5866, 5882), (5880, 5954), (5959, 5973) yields 6.9 angstrom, 2.68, 2.44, 2.71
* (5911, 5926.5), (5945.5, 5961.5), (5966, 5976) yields 1.2 angstrom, 2.64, 2.52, 2.76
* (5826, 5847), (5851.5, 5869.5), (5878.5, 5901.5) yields -1.2 angstrom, 2.6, 2.58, 2.19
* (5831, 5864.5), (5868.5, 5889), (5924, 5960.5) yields -0.4 angstrom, 2.66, 2.66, 2.52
